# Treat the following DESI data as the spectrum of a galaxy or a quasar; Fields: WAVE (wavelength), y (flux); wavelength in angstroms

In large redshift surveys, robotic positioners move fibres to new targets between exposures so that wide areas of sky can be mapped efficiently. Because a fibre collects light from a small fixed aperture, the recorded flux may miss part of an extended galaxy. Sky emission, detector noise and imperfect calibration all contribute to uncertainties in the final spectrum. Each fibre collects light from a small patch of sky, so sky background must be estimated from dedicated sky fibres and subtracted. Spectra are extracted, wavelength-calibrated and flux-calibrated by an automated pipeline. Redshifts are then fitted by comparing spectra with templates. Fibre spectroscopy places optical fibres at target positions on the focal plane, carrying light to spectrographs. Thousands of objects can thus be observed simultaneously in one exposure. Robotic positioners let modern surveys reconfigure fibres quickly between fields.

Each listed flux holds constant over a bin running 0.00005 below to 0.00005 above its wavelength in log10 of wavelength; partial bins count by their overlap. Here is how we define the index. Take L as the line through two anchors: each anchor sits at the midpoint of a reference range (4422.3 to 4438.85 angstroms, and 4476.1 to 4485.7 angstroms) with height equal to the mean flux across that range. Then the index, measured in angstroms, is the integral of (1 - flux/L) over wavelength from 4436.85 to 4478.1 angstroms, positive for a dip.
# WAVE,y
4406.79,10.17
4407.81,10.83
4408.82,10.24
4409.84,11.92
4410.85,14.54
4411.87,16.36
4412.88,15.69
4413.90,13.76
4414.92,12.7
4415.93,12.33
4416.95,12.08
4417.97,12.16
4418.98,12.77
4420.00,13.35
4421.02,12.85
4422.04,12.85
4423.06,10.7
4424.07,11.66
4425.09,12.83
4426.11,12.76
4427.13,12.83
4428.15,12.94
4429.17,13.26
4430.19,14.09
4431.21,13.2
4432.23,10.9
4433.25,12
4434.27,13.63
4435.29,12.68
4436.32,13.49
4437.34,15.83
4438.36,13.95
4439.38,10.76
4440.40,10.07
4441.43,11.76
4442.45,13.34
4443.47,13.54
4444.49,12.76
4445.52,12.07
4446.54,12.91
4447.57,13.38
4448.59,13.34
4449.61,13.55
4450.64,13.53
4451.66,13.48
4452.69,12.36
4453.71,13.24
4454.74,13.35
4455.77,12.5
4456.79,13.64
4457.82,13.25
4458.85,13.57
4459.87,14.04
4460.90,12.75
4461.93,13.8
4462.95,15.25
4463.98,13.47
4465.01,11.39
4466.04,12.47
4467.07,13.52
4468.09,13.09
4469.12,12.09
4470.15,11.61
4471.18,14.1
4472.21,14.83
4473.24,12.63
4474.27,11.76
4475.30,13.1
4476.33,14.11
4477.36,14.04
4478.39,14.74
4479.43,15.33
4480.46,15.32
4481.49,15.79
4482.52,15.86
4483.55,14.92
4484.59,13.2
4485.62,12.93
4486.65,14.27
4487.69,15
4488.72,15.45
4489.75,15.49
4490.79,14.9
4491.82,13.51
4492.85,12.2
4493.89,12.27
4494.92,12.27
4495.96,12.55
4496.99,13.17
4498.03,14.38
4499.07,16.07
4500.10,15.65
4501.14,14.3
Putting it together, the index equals 2.2 angstroms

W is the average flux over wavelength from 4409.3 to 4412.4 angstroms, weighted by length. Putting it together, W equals 14.3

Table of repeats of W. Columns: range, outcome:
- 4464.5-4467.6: 12.5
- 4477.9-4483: 15.4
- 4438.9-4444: 11.9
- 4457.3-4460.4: 13.6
